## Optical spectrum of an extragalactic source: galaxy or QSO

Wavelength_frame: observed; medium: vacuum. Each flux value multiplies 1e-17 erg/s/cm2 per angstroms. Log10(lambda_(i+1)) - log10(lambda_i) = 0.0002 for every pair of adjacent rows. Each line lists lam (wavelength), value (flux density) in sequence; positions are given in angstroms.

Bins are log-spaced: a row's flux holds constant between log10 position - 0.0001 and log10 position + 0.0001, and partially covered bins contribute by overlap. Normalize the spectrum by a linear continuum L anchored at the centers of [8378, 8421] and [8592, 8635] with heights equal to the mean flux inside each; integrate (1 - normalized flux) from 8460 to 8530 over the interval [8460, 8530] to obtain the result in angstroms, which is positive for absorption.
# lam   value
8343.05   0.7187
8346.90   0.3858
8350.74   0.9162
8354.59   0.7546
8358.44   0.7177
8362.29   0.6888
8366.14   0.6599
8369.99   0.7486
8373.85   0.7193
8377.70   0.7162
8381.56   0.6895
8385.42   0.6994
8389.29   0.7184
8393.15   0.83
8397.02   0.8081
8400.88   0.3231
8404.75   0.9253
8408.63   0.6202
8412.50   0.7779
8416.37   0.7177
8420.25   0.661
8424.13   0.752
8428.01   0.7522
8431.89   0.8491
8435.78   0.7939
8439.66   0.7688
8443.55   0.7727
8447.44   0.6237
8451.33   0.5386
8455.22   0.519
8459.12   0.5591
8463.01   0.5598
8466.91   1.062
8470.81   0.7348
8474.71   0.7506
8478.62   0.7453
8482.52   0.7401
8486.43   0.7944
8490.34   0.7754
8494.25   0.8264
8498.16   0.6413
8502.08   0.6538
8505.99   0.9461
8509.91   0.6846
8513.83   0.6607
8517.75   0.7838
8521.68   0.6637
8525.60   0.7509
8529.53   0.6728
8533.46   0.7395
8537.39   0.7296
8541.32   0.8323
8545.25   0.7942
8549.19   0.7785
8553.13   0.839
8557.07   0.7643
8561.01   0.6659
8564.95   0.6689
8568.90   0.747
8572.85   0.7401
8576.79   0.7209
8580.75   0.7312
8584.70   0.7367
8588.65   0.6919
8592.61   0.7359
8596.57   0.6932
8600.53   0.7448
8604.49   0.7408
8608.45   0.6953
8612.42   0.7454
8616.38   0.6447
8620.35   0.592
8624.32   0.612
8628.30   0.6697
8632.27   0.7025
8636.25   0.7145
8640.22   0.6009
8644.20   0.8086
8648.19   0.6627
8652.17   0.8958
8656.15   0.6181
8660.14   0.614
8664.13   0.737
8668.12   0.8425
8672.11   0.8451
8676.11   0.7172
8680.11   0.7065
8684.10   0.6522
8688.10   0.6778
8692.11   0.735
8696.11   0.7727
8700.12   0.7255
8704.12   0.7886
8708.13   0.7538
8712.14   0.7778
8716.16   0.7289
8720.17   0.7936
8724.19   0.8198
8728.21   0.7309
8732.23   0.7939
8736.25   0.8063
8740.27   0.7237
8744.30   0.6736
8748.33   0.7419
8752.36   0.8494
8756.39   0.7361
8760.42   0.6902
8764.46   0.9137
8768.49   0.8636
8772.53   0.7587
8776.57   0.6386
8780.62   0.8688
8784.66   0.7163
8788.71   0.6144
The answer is -4.68 angstroms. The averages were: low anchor 0.708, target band 0.746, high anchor 0.688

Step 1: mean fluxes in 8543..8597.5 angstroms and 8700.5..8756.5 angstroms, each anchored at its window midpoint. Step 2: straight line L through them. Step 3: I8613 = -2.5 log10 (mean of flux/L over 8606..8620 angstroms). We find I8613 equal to 0.091 mag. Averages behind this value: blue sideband 0.737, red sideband 0.765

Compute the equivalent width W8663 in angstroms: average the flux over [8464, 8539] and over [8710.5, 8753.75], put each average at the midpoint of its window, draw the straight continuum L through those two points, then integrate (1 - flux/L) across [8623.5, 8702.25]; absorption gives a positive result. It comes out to 4.6 angstroms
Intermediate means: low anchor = 0.753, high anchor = 0.766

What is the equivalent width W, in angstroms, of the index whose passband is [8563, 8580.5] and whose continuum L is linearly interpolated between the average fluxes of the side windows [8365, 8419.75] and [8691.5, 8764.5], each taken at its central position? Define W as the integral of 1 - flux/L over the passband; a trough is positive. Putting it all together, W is 0.4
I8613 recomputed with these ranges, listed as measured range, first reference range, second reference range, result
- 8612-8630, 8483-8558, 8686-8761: 0.171 mag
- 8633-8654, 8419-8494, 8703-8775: 0.036 mag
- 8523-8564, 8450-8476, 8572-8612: -0.071 mag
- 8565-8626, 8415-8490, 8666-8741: 0.058 mag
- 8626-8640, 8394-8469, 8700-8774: 0.104 mag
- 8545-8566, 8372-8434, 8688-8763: -0.019 mag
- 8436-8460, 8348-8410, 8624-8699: 0.115 mag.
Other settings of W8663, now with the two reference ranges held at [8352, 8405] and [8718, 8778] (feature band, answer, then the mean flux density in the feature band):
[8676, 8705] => 1.6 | 0.72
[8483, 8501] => -0.6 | 0.752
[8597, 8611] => 0.4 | 0.724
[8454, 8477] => 0.6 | 0.704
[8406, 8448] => -1.4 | 0.742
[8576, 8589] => 0.3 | 0.724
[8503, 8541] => -0.3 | 0.739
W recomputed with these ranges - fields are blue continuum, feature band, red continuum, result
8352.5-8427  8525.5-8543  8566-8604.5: -0.5 angstroms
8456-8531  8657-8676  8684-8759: 0.1 angstroms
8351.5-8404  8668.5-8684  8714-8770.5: 0.2 angstroms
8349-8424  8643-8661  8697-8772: 0.9 angstroms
